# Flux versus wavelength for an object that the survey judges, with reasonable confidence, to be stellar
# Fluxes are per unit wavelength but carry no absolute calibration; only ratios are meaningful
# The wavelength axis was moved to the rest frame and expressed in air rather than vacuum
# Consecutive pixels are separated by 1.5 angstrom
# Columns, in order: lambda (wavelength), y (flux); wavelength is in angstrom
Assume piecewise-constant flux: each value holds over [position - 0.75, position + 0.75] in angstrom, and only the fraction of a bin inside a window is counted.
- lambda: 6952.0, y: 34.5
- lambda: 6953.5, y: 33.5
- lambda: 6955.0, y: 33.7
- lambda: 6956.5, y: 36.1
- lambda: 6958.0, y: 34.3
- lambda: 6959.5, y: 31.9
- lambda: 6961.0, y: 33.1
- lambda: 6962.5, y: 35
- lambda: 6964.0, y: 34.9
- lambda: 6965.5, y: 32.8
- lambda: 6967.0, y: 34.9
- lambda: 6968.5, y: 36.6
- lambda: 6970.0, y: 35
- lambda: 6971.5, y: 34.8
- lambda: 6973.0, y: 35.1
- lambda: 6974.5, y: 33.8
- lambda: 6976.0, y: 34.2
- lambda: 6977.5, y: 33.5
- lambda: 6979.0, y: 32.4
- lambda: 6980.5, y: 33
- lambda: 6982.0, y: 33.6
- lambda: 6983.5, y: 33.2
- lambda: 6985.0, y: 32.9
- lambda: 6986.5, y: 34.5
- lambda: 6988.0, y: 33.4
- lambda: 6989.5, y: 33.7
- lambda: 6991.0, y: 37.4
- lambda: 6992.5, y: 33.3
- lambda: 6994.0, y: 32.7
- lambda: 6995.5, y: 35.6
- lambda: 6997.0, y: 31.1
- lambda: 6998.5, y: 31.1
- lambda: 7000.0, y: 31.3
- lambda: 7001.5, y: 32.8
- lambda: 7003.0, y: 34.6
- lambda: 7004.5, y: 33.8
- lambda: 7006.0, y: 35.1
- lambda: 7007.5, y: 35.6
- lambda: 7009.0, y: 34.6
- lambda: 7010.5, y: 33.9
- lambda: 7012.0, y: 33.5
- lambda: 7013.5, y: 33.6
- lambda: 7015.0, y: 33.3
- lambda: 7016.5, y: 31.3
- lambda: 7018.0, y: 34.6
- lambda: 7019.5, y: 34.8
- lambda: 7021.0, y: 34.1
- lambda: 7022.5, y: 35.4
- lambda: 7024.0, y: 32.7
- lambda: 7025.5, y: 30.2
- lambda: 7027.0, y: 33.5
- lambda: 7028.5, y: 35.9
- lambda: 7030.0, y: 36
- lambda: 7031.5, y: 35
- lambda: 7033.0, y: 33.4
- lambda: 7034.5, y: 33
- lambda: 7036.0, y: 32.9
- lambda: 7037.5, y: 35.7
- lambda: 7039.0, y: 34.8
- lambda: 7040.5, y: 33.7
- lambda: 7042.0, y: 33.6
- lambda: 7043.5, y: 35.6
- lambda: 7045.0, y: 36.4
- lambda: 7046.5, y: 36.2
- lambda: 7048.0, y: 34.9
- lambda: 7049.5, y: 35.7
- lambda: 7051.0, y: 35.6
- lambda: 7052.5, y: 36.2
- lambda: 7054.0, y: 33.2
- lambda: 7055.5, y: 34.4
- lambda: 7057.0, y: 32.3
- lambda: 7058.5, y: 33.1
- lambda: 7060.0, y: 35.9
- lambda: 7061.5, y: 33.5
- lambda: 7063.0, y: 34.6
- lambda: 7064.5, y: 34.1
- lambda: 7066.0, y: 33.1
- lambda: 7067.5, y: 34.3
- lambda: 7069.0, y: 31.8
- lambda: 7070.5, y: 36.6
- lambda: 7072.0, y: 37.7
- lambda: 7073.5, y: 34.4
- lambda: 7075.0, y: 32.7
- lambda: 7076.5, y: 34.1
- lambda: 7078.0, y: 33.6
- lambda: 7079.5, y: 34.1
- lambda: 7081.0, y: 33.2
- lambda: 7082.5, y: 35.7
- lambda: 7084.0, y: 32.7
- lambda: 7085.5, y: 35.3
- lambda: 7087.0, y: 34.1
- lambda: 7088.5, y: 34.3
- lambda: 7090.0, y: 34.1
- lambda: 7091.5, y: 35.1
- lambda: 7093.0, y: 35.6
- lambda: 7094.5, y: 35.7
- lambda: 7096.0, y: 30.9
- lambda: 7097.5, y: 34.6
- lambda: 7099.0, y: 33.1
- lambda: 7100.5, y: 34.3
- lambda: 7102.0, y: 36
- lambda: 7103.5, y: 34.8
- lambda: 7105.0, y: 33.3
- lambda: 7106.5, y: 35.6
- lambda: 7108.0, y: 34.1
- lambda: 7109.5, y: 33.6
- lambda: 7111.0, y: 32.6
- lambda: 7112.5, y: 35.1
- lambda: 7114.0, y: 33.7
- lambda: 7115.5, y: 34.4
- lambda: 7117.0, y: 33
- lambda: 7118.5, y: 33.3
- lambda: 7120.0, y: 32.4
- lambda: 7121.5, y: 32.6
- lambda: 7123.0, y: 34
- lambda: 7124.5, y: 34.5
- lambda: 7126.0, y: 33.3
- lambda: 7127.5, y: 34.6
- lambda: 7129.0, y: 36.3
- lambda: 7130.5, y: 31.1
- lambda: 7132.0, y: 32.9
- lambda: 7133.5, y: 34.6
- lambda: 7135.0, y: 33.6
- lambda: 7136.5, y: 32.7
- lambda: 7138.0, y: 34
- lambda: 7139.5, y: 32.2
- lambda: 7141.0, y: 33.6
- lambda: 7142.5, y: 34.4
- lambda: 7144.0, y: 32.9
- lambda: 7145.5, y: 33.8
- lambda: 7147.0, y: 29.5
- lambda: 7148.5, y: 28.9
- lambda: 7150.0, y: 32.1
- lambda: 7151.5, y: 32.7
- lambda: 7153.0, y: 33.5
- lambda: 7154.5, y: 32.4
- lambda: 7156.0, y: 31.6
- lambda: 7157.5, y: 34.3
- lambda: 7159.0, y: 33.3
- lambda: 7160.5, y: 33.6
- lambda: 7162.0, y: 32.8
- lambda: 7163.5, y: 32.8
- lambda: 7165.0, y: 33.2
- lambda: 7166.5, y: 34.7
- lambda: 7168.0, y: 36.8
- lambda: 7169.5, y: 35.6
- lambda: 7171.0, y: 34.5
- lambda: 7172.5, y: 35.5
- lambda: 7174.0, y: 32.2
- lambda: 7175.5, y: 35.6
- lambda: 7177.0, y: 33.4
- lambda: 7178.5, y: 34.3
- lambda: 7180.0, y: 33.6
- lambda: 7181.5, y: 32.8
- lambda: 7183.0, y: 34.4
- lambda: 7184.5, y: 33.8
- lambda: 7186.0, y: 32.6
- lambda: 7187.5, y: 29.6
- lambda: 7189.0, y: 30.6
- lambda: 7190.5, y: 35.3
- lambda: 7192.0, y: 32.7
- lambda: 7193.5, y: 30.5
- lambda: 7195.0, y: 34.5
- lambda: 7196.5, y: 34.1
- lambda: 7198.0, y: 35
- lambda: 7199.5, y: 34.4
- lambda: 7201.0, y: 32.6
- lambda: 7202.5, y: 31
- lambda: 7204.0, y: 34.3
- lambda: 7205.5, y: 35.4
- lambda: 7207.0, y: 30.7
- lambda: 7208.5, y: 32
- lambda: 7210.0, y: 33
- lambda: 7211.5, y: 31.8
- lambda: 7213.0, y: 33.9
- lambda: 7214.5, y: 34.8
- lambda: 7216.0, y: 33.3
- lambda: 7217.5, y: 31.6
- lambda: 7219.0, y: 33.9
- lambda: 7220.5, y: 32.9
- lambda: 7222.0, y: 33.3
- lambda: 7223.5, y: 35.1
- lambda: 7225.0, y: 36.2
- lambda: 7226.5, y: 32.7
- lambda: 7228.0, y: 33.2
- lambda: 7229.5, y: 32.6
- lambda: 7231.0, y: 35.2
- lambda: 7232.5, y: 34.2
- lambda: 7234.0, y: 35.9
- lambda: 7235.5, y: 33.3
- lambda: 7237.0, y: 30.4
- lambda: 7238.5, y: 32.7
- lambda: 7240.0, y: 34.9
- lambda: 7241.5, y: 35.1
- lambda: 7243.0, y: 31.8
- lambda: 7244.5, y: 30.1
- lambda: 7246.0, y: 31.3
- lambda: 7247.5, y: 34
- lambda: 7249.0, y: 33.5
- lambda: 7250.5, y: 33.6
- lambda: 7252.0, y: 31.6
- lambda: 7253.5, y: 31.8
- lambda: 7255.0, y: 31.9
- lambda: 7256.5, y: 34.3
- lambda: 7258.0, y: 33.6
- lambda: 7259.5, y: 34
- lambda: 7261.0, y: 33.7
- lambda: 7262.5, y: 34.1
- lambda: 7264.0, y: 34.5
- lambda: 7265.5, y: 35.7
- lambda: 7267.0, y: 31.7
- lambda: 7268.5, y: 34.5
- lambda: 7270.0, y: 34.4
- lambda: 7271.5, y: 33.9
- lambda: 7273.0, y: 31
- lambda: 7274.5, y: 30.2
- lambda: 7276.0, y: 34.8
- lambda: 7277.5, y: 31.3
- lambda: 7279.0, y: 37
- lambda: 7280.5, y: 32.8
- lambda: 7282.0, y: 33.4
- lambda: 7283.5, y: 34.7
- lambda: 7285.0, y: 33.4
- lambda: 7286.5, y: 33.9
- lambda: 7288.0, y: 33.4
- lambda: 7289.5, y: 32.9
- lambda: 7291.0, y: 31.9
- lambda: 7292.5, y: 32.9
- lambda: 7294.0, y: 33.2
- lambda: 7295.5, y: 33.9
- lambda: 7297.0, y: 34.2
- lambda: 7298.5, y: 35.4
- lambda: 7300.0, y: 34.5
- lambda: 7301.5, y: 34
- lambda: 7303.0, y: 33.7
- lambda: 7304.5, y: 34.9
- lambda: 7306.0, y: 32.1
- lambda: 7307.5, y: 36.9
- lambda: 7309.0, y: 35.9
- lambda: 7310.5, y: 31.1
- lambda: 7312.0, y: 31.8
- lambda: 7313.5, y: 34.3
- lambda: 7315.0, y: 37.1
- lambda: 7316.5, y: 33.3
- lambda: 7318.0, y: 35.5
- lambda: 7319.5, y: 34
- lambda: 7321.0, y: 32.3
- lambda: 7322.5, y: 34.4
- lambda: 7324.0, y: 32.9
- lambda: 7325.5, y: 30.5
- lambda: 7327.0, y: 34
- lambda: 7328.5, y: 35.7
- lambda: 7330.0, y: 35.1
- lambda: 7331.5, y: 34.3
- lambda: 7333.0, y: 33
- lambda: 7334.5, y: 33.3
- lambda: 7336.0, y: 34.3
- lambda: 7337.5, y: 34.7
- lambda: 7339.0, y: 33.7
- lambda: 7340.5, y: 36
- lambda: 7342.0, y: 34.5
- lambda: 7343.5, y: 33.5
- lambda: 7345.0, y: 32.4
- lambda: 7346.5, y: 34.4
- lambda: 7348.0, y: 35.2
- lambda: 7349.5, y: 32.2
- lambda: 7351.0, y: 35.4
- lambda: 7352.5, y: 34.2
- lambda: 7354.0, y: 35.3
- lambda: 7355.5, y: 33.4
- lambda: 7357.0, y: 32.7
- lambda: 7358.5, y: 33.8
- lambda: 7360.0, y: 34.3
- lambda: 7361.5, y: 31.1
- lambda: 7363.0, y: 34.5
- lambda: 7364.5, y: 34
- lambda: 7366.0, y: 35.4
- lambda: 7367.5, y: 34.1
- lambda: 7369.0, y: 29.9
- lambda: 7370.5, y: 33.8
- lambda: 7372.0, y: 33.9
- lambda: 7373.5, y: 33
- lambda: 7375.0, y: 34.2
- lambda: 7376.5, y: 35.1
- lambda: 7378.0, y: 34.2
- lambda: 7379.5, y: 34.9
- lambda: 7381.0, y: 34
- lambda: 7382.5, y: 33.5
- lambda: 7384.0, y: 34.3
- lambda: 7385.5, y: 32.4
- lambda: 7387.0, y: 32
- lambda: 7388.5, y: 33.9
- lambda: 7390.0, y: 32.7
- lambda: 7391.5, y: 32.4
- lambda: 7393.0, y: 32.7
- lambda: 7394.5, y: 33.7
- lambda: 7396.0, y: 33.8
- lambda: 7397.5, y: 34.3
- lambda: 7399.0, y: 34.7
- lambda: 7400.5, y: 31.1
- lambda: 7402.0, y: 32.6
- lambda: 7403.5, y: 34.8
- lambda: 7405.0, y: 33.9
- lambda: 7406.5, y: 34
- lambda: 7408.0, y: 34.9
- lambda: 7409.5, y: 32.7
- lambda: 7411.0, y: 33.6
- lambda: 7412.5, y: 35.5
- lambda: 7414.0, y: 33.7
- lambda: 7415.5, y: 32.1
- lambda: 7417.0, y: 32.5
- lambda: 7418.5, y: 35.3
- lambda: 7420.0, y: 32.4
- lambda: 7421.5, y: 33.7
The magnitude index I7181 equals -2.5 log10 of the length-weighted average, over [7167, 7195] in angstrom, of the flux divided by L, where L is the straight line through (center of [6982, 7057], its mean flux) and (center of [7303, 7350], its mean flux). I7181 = 0.01 mag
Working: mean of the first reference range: 34.1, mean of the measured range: 33.6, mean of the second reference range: 34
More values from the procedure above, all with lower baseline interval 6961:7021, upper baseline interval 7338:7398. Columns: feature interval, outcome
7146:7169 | 0.03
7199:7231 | 0.02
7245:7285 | 0.01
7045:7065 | -0.03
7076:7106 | -0.01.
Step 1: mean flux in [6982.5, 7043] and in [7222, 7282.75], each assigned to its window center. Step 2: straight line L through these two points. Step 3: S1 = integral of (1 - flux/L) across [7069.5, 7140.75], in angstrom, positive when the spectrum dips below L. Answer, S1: -0.8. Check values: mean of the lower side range 33.8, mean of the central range 34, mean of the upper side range 33.4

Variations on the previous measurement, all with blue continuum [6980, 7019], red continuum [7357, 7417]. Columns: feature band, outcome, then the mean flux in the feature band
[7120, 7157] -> 0.7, 33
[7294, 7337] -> -0.6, 34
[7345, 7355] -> -0.2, 34.3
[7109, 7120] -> 0.0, 33.6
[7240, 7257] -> 0.4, 32.7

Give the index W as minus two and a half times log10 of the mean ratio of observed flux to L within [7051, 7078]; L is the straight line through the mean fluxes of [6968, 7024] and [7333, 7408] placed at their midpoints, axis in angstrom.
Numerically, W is -0.014 mag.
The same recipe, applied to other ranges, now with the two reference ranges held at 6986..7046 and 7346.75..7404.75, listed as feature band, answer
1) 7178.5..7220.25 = 0.02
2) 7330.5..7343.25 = -0.02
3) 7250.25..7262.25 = 0.02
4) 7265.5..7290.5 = 0.01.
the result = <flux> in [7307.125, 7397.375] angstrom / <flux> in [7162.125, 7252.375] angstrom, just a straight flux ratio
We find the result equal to 1.01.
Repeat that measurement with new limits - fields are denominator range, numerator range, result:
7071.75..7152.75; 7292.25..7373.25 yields 1.01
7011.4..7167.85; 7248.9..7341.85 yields 1.00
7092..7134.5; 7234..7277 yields 0.98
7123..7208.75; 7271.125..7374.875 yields 1.01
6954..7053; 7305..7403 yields 0.99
